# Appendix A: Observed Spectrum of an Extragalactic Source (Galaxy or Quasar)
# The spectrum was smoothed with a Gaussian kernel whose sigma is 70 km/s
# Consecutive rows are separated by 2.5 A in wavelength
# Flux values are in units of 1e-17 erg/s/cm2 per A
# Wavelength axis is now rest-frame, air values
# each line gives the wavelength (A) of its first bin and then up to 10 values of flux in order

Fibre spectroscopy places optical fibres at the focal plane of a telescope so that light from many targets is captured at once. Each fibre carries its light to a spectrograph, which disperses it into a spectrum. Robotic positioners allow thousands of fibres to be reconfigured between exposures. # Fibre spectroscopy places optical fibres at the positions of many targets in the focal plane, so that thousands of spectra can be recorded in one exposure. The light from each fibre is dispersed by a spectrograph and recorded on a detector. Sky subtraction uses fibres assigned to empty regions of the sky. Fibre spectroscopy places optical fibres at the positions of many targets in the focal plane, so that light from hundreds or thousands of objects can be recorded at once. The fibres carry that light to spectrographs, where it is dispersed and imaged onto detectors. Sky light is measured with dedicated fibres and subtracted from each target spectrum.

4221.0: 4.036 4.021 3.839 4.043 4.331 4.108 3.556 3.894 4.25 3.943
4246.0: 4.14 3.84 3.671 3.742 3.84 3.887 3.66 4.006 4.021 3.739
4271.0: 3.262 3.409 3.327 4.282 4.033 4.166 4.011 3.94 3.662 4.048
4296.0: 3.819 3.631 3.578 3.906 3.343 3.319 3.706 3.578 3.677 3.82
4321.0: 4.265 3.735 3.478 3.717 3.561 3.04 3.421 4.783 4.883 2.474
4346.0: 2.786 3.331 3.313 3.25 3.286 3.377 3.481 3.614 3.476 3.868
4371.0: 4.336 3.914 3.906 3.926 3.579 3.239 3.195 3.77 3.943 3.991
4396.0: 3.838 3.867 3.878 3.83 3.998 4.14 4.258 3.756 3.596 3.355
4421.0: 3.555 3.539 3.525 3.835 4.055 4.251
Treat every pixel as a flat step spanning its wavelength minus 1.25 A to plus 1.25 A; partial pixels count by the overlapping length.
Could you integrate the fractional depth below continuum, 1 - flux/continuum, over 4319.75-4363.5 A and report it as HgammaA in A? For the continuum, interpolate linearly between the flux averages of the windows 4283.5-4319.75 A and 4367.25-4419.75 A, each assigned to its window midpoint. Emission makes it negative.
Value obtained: 2.6 A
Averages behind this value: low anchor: 3.73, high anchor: 3.82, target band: 3.54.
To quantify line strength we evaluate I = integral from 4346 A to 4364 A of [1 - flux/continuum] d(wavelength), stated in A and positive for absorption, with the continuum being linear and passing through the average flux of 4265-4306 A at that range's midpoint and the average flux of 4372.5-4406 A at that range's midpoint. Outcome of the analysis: 2.1 A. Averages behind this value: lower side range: 3.79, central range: 3.33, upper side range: 3.77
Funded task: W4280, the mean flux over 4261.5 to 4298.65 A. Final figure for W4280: 3.83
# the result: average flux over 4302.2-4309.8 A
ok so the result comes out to 3.52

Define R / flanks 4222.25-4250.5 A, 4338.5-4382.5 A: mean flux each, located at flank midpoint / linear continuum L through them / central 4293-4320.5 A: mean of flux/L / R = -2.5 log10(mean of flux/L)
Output 0.027 mag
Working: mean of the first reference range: 3.99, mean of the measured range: 3.68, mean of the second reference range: 3.61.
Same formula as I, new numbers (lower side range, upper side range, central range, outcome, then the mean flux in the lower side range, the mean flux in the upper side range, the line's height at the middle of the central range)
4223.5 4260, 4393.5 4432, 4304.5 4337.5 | 2.3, 3.94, 3.81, 3.88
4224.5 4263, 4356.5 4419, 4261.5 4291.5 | 0.5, 3.92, 3.76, 3.88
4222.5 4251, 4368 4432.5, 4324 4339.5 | 0.9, 3.98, 3.8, 3.87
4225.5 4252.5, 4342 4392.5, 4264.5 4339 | 0.2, 3.97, 3.51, 3.74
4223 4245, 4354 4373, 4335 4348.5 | 0.2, 4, 3.63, 3.69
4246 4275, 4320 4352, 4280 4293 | -0.9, 3.75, 3.6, 3.7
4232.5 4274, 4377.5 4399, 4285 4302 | -0.1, 3.83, 3.7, 3.79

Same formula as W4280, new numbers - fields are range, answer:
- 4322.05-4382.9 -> 3.6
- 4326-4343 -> 3.81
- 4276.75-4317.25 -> 3.79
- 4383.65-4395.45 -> 3.69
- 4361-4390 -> 3.7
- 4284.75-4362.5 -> 3.62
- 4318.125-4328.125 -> 3.82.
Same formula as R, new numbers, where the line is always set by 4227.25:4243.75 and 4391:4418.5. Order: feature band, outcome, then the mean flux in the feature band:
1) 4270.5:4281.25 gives 0.10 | 3.66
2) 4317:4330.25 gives 0.05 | 3.79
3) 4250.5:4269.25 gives 0.05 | 3.83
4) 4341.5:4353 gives 0.25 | 3.12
